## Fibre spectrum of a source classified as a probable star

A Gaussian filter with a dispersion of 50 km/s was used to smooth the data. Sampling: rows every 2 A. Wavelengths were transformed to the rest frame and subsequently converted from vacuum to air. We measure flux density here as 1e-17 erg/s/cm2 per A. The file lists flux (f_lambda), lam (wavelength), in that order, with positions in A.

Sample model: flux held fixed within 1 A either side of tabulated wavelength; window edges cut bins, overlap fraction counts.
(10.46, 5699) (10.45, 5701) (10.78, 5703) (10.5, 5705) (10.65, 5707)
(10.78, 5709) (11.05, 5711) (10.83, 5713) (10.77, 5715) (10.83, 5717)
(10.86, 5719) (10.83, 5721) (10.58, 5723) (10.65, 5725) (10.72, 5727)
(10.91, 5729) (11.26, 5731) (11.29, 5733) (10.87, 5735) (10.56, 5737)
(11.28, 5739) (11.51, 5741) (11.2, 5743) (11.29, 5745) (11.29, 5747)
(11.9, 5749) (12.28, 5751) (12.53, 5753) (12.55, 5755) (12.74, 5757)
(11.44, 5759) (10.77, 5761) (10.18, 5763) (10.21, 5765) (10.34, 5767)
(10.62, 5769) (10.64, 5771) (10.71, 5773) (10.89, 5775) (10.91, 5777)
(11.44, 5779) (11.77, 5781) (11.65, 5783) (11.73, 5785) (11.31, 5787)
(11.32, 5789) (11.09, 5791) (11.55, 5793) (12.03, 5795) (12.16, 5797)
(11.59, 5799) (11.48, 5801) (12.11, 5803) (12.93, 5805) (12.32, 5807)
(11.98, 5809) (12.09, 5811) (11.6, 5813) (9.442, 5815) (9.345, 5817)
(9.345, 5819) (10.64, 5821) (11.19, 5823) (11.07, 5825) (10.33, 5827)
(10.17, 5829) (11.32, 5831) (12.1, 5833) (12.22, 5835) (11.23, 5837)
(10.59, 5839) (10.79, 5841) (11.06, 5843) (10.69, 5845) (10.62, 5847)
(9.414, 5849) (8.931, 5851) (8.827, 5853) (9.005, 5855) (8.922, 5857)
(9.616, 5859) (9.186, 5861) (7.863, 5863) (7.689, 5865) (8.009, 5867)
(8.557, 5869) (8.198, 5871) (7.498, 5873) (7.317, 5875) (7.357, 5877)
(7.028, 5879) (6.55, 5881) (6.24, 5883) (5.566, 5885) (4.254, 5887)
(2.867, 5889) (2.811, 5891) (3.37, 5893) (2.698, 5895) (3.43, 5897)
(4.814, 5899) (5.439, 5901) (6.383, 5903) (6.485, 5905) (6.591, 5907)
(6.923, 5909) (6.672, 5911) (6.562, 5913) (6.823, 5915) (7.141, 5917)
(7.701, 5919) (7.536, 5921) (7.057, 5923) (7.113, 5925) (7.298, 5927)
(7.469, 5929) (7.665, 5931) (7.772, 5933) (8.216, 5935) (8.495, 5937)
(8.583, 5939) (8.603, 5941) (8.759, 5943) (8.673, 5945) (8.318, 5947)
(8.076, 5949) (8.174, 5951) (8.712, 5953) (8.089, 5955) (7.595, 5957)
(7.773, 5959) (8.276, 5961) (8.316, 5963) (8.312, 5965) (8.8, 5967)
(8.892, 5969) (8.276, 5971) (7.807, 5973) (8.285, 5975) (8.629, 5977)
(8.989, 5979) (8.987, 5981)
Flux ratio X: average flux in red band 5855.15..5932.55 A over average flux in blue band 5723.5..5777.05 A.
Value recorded 0.59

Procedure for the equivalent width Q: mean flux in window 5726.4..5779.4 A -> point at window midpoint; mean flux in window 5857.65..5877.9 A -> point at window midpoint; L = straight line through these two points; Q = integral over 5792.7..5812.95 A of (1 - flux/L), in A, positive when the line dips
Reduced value -4.4 A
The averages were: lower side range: 11.2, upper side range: 8.15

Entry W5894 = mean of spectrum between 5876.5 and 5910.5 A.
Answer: 5.21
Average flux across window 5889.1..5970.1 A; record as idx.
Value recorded 7.11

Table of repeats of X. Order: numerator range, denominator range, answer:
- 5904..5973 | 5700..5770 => 0.71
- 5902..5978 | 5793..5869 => 0.74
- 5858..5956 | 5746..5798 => 0.61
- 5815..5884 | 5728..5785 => 0.83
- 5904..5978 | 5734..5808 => 0.69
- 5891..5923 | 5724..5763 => 0.51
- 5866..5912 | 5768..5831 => 0.52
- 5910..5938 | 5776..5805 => 0.64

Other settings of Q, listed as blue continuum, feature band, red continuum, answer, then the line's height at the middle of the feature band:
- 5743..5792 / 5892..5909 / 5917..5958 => 7.2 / 8.7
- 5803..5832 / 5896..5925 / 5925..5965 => 8.0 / 8.91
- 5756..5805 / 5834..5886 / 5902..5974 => 4.2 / 9.53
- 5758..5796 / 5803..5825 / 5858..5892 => -3.8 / 9.49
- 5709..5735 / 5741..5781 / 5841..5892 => -4.9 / 10.1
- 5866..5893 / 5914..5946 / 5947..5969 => -1.2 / 7.52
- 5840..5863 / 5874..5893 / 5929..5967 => 7.8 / 9.18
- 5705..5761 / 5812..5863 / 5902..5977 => -4.1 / 9.49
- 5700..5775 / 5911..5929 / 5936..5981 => 3.5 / 8.86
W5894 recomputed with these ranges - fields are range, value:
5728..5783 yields 11.2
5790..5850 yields 11.1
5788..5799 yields 11.6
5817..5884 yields 9.38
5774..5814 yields 11.7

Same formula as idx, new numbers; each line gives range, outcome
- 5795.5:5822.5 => 11.3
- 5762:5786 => 10.9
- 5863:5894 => 6.27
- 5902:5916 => 6.63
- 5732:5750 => 11.2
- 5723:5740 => 10.9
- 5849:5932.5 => 6.81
